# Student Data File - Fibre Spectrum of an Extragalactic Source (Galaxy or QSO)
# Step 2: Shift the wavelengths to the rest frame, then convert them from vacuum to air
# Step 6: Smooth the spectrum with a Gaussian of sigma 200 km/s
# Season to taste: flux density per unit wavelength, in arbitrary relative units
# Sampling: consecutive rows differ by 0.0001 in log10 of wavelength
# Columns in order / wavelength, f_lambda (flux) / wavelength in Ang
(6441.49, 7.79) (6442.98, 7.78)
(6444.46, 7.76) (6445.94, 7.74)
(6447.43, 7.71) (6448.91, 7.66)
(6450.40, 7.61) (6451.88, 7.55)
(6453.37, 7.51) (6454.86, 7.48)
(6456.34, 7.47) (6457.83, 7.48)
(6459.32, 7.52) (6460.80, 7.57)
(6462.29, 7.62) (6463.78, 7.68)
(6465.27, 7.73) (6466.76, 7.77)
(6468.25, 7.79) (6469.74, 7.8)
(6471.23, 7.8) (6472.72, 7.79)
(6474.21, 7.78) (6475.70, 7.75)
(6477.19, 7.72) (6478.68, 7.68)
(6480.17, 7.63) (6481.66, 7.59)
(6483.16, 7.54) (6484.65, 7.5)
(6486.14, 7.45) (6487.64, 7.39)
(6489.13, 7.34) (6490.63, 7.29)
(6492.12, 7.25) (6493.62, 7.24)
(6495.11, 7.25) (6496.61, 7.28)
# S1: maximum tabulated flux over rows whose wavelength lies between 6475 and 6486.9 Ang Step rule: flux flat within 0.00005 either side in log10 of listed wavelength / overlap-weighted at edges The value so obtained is 7.75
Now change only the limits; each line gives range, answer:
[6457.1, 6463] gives 7.62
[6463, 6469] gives 7.79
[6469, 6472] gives 7.8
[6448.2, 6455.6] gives 7.66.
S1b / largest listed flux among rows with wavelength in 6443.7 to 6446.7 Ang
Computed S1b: 7.76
